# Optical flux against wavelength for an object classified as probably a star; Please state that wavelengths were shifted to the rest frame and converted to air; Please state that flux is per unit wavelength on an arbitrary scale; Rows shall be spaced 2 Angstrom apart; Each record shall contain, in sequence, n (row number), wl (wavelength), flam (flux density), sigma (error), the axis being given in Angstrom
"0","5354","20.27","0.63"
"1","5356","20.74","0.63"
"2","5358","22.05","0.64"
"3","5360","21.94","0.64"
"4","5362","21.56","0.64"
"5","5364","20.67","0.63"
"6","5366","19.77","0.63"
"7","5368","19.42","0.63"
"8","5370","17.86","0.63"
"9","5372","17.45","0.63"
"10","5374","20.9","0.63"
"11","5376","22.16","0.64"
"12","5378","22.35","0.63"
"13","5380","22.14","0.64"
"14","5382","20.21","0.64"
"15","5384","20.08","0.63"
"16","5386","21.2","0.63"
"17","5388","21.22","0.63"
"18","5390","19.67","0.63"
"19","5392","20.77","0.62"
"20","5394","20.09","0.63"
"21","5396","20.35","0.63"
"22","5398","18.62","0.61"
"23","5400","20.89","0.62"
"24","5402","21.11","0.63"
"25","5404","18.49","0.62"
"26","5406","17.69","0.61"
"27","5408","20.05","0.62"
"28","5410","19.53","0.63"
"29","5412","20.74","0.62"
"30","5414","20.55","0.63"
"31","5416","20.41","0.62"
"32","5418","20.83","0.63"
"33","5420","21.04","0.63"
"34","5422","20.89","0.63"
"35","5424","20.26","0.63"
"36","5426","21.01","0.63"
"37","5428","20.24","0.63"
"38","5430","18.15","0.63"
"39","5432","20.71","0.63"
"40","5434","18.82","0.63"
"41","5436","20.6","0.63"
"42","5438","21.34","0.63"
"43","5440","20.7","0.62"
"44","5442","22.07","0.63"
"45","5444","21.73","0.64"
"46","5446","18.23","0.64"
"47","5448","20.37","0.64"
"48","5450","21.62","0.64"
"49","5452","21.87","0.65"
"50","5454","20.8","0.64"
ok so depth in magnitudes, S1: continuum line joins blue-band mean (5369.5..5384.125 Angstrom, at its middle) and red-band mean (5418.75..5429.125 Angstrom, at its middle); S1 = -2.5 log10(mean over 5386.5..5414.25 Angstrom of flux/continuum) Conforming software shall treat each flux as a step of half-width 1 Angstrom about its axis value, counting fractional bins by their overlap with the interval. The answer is 0.032 mag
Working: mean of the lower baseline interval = 20.5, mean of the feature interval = 20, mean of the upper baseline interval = 20.7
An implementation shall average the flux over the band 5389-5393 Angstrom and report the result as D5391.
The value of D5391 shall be 20.2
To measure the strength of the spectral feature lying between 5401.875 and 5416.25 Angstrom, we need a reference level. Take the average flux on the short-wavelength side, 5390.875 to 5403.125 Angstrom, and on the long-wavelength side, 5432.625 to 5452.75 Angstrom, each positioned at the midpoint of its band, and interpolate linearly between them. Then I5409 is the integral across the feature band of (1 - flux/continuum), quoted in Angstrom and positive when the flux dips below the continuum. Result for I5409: 0.5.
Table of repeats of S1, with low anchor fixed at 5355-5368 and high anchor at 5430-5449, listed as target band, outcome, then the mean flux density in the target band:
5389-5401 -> 0.04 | 20.1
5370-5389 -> 0.01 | 20.7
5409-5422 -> 0.00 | 20.5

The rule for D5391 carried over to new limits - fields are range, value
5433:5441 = 20.4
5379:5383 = 21.2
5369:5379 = 20.1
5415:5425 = 20.7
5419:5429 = 20.7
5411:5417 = 20.6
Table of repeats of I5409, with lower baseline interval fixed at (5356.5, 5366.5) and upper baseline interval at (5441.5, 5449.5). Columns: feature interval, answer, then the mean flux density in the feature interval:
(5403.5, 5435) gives 1.21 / 20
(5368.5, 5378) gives 0.57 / 19.9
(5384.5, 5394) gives 0.18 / 20.6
